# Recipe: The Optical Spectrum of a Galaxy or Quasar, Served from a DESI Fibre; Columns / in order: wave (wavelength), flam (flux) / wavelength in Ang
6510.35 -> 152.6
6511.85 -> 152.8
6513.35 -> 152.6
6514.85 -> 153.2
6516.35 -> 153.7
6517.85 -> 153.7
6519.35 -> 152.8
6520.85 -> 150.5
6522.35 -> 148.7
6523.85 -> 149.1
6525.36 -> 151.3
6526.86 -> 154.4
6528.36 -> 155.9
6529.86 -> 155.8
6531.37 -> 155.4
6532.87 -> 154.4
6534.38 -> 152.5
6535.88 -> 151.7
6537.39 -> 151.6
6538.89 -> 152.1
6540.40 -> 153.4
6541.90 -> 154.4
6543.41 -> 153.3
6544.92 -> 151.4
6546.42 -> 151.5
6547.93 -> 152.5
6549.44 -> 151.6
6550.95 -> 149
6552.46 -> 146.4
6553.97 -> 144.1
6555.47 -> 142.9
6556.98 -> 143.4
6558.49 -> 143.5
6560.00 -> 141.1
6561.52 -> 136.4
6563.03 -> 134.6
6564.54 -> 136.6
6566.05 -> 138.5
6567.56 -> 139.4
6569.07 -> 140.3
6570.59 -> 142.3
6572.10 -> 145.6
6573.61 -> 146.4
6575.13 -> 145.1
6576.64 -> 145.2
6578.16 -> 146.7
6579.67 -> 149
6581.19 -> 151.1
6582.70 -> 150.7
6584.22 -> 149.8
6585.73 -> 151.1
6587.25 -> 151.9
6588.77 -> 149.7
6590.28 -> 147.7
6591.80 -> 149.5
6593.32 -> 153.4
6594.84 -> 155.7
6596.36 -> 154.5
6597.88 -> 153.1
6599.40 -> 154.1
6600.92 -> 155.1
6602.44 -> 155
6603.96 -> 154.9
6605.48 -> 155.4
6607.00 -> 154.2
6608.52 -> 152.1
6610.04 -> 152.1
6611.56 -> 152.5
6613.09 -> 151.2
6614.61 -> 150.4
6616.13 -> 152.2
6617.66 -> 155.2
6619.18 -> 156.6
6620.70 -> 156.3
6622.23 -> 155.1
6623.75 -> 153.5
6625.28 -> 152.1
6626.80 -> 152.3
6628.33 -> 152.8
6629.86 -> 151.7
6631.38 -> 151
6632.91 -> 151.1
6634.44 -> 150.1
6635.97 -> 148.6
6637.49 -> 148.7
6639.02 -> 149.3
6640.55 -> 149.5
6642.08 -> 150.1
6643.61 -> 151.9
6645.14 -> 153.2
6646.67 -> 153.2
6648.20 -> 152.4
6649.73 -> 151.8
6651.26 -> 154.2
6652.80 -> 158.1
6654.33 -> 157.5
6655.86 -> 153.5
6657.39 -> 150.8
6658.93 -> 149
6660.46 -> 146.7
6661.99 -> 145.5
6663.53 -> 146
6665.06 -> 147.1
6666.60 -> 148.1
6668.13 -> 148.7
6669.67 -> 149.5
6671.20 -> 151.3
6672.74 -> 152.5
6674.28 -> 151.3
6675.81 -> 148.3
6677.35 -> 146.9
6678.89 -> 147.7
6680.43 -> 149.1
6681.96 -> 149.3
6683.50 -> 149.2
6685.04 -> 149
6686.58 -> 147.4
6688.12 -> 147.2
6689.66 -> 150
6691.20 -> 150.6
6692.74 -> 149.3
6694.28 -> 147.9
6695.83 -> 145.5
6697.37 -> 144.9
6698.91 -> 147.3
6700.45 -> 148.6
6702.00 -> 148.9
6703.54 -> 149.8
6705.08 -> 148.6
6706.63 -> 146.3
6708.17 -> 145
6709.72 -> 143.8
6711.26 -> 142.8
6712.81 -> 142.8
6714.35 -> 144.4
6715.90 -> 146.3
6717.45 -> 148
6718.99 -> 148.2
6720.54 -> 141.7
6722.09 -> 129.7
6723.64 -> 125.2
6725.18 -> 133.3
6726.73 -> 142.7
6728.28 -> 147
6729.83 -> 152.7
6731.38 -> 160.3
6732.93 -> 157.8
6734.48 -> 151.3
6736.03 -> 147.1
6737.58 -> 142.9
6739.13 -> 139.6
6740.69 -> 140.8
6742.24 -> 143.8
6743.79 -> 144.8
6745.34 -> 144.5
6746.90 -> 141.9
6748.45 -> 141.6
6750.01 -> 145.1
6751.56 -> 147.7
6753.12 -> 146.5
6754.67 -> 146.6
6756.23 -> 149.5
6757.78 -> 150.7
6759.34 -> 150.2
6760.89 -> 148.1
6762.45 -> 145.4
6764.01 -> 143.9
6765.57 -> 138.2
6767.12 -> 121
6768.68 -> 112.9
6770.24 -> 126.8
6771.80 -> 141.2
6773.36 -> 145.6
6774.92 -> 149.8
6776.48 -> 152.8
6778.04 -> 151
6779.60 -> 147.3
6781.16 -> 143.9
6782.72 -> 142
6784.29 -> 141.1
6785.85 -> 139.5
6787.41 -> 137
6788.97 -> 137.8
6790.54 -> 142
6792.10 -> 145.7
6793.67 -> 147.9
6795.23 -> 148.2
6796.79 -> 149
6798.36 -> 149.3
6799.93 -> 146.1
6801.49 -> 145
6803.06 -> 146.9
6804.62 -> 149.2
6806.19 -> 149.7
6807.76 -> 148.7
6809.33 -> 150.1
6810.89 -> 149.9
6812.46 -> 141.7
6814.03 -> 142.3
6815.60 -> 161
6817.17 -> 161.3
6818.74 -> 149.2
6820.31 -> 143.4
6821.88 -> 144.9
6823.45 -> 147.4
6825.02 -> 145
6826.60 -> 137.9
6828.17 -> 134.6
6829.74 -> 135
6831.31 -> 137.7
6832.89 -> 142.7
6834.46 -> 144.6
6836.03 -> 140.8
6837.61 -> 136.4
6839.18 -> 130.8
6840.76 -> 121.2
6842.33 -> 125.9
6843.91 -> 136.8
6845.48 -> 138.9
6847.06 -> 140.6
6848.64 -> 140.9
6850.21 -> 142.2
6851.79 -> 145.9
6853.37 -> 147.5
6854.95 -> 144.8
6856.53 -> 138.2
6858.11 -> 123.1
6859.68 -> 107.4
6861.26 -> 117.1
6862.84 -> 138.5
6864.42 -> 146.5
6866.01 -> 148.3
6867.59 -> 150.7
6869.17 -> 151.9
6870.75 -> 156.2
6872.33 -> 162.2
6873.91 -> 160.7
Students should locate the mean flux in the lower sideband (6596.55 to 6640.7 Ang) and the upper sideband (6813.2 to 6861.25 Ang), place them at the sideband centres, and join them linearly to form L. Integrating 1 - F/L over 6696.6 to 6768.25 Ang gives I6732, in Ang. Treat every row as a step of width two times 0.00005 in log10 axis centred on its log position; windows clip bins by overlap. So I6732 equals 0.6 Ang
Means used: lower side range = 153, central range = 145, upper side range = 139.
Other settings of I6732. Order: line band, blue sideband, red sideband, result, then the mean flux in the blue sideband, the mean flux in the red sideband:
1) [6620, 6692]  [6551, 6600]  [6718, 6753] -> -2.7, 146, 144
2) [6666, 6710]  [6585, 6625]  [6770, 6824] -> 0.5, 153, 146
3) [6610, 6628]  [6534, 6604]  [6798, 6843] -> -0.7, 148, 143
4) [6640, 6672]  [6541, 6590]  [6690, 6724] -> -1.2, 146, 145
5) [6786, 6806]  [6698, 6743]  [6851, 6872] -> -0.4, 145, 140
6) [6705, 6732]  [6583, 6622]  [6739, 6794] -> 0.4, 153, 143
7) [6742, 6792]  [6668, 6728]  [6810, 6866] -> 0.1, 146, 140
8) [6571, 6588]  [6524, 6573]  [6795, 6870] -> -0.1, 148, 142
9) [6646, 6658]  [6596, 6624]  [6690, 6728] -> -0.3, 154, 144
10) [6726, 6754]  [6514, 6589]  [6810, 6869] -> -0.7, 149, 140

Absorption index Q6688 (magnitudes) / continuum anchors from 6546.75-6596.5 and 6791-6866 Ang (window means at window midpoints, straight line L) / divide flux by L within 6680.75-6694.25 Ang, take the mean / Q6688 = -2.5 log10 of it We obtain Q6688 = -0.04 mag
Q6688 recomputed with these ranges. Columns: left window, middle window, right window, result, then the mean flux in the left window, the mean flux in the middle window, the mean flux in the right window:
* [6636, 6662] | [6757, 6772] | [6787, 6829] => 0.08 mag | 152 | 138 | 146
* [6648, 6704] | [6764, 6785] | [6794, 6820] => 0.07 mag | 149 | 140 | 149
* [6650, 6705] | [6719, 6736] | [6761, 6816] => 0.02 mag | 149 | 144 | 144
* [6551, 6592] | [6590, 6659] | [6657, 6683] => -0.04 mag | 145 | 153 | 149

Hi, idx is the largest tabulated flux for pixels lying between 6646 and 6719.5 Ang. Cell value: 158.1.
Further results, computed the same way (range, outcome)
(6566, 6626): 156.6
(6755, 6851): 161.3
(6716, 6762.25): 160.3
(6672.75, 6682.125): 151.3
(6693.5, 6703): 148.9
